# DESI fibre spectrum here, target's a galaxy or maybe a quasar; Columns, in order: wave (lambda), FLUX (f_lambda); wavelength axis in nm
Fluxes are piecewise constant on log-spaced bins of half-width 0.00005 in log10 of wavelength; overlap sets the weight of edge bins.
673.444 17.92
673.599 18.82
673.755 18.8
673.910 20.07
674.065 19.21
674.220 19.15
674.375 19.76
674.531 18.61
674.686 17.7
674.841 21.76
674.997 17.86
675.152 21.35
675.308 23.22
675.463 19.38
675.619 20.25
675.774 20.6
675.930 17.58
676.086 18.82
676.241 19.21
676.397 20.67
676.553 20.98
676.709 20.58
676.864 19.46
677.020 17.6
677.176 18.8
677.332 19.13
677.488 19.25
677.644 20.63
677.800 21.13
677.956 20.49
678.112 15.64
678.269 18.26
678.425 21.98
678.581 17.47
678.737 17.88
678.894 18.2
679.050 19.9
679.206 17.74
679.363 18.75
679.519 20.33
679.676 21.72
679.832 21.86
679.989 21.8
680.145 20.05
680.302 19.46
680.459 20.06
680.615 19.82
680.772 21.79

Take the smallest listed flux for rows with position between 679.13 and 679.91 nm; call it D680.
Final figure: 17.74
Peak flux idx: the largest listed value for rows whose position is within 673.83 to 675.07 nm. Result 21.76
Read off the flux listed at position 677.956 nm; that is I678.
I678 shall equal 20.49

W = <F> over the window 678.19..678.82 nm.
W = 18.9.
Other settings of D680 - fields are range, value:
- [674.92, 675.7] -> 17.86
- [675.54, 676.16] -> 17.58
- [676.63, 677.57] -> 17.6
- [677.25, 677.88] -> 19.13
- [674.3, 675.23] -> 17.7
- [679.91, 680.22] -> 20.05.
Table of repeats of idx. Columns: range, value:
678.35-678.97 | 21.98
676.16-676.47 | 20.67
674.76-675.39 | 23.22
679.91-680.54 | 21.8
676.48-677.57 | 20.98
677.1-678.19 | 21.13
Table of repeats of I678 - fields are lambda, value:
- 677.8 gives 21.13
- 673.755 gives 18.8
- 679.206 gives 17.74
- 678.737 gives 17.88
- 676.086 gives 18.82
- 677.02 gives 17.6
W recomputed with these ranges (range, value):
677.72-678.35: 18.9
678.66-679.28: 18.4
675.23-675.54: 21.3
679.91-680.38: 20.4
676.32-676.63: 20.8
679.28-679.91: 20.6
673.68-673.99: 19.5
